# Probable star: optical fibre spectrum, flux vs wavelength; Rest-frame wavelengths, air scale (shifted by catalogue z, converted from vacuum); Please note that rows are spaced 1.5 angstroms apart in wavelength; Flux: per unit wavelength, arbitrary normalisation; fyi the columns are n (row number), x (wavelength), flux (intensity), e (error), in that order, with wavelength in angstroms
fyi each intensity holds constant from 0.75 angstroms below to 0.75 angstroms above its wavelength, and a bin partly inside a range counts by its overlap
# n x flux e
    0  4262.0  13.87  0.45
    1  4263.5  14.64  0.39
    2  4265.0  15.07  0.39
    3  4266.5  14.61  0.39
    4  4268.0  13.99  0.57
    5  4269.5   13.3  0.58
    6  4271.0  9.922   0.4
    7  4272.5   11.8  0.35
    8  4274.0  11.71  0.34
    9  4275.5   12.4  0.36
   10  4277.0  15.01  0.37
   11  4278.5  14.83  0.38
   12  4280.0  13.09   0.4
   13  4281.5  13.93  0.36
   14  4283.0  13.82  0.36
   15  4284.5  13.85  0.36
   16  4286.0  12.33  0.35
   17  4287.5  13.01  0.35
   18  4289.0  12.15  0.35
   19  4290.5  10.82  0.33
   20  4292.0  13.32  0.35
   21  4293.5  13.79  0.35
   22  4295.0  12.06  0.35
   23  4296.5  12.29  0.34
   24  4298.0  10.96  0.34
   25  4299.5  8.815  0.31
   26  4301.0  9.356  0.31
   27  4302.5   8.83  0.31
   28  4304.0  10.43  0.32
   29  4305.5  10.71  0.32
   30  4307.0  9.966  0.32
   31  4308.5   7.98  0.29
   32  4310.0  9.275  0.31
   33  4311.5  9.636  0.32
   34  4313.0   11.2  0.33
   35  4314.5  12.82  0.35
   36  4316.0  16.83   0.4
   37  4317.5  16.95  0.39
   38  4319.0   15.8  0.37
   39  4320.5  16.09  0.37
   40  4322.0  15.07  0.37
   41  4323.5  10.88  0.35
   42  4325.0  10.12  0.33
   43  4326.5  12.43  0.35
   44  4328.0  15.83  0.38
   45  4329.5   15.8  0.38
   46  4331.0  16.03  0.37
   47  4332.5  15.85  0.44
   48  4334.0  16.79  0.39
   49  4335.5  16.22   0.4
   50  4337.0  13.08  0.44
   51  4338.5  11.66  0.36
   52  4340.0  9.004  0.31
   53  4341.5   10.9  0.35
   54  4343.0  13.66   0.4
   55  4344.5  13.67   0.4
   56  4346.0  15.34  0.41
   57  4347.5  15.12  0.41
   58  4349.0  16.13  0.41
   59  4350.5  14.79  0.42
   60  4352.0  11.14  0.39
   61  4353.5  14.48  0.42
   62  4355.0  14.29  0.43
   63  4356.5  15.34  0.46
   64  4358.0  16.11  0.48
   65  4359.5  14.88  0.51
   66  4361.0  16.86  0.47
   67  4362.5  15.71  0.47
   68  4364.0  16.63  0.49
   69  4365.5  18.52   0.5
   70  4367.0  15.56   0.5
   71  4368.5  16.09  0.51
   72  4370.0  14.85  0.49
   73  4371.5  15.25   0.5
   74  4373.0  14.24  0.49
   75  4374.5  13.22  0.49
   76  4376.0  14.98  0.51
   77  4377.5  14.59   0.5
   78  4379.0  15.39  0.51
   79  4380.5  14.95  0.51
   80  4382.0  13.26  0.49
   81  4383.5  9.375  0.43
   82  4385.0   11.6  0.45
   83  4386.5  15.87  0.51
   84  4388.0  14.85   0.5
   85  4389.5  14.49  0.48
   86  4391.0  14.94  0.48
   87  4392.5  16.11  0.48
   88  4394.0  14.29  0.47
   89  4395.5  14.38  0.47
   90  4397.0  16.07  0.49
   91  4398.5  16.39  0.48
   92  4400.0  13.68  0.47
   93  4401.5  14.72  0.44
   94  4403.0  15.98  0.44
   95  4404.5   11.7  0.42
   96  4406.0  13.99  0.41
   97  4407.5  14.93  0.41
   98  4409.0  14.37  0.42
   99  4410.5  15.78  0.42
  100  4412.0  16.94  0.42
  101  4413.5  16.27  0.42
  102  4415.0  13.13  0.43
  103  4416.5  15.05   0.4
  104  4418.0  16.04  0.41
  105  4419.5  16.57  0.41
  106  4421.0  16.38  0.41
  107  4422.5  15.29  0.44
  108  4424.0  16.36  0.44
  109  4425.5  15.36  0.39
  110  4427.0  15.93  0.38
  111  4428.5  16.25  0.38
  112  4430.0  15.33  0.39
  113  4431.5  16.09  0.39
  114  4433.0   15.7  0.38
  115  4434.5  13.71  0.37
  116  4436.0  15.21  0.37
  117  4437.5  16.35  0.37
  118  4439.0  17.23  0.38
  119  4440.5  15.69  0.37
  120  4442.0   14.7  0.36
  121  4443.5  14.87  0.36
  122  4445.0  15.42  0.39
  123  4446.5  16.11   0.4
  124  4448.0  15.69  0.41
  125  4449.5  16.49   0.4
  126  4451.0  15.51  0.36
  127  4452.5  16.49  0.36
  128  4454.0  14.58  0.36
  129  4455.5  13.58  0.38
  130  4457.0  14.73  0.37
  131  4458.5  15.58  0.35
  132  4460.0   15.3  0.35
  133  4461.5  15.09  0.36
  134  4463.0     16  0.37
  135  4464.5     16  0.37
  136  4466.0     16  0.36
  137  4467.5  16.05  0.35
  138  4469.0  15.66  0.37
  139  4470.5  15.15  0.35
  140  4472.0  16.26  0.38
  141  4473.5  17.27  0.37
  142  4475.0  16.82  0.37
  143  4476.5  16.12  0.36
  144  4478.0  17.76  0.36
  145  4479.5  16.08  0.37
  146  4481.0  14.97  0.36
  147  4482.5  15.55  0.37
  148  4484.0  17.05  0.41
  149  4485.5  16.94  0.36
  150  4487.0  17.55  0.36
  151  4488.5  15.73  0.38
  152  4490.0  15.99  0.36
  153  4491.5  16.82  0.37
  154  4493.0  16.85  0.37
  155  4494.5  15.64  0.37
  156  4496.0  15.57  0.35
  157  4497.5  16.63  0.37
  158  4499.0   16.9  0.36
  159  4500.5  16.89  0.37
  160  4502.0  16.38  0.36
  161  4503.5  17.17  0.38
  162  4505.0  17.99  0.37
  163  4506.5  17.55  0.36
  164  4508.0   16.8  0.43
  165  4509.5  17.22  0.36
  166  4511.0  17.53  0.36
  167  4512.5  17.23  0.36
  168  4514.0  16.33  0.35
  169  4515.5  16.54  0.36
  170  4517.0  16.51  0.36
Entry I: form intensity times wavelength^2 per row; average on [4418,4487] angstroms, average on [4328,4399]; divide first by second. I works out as 1.12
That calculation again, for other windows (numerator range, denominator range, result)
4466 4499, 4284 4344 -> 1.40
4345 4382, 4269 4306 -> 1.30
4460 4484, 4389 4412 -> 1.12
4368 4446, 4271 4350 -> 1.22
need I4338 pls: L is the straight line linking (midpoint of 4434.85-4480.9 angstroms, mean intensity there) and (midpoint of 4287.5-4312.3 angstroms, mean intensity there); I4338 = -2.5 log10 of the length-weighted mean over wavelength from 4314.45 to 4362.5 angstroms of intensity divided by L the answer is -0.21 mag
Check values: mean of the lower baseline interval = 10.7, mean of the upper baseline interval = 15.8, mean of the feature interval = 14.4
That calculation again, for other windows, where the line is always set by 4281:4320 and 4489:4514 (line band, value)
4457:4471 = 0.020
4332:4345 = -0.041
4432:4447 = -0.013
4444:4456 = 0.003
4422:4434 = -0.051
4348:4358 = -0.100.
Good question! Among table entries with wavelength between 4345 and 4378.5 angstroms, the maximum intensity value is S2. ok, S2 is 18.52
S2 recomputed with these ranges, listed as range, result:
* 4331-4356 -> 16.79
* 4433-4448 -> 17.23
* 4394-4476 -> 17.27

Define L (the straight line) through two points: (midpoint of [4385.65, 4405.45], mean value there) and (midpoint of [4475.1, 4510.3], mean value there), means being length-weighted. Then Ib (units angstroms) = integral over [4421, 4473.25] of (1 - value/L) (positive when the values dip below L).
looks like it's 0.6 angstroms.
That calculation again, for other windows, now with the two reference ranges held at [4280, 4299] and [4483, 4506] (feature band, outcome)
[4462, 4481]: 0.0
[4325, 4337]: -1.4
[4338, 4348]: 0.7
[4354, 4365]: -1.3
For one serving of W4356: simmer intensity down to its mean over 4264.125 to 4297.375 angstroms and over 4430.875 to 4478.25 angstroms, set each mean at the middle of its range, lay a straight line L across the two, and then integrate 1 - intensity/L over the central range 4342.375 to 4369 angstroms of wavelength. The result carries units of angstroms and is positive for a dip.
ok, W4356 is -1.95 angstroms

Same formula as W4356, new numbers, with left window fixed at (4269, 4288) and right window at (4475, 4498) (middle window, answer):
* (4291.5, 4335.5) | 3.0 angstroms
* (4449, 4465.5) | 0.5 angstroms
